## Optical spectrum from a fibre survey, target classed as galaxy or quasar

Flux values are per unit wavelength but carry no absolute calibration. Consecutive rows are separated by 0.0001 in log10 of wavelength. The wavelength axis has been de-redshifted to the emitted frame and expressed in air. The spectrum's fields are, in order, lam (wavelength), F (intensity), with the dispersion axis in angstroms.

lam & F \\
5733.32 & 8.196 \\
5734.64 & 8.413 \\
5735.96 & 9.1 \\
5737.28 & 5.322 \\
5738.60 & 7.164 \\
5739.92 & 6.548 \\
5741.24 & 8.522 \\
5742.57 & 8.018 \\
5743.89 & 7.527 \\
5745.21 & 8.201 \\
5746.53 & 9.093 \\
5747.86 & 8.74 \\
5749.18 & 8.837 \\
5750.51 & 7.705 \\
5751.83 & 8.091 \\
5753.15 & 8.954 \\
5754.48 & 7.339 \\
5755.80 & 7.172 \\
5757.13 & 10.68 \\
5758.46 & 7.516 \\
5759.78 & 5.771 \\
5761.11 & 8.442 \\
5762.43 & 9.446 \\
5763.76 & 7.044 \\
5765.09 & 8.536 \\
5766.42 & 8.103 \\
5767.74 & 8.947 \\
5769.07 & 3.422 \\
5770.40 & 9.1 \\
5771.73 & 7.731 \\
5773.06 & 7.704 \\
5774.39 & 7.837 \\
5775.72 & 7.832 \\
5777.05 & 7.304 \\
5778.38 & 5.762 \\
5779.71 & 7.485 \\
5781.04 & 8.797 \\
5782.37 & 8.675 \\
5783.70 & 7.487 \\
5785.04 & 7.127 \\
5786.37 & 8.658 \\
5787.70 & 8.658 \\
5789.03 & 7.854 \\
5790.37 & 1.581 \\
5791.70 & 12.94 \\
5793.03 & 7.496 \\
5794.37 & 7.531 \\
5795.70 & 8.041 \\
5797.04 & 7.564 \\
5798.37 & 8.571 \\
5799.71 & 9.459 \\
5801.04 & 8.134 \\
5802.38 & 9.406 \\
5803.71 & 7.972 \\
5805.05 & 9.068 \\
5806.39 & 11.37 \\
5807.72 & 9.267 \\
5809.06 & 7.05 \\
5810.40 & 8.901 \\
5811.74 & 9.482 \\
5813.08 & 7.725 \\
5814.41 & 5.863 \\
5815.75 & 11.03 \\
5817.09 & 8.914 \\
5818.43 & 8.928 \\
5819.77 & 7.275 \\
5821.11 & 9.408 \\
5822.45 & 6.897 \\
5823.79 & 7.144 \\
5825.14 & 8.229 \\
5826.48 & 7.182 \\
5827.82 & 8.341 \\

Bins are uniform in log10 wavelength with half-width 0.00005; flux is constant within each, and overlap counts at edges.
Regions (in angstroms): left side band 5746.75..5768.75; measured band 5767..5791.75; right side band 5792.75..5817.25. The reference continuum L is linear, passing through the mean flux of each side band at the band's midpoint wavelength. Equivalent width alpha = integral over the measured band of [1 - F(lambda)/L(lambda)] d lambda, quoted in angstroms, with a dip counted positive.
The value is 2.5 angstroms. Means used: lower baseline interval 8.15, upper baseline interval 8.58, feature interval 7.5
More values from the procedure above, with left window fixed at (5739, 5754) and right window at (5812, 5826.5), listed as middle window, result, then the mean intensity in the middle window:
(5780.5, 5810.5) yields -0.6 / 8.32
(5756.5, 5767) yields 0.0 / 8.18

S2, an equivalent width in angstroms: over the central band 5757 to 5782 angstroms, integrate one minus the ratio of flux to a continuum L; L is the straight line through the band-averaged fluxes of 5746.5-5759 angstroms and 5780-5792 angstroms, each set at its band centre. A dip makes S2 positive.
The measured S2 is 1.19 angstroms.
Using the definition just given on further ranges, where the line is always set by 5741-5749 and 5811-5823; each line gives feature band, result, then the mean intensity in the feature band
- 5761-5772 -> 0.7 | 7.84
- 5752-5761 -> 0.5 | 7.95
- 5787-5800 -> 0.7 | 7.93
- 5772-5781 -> 1.0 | 7.44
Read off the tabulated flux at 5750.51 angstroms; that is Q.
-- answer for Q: 7.705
